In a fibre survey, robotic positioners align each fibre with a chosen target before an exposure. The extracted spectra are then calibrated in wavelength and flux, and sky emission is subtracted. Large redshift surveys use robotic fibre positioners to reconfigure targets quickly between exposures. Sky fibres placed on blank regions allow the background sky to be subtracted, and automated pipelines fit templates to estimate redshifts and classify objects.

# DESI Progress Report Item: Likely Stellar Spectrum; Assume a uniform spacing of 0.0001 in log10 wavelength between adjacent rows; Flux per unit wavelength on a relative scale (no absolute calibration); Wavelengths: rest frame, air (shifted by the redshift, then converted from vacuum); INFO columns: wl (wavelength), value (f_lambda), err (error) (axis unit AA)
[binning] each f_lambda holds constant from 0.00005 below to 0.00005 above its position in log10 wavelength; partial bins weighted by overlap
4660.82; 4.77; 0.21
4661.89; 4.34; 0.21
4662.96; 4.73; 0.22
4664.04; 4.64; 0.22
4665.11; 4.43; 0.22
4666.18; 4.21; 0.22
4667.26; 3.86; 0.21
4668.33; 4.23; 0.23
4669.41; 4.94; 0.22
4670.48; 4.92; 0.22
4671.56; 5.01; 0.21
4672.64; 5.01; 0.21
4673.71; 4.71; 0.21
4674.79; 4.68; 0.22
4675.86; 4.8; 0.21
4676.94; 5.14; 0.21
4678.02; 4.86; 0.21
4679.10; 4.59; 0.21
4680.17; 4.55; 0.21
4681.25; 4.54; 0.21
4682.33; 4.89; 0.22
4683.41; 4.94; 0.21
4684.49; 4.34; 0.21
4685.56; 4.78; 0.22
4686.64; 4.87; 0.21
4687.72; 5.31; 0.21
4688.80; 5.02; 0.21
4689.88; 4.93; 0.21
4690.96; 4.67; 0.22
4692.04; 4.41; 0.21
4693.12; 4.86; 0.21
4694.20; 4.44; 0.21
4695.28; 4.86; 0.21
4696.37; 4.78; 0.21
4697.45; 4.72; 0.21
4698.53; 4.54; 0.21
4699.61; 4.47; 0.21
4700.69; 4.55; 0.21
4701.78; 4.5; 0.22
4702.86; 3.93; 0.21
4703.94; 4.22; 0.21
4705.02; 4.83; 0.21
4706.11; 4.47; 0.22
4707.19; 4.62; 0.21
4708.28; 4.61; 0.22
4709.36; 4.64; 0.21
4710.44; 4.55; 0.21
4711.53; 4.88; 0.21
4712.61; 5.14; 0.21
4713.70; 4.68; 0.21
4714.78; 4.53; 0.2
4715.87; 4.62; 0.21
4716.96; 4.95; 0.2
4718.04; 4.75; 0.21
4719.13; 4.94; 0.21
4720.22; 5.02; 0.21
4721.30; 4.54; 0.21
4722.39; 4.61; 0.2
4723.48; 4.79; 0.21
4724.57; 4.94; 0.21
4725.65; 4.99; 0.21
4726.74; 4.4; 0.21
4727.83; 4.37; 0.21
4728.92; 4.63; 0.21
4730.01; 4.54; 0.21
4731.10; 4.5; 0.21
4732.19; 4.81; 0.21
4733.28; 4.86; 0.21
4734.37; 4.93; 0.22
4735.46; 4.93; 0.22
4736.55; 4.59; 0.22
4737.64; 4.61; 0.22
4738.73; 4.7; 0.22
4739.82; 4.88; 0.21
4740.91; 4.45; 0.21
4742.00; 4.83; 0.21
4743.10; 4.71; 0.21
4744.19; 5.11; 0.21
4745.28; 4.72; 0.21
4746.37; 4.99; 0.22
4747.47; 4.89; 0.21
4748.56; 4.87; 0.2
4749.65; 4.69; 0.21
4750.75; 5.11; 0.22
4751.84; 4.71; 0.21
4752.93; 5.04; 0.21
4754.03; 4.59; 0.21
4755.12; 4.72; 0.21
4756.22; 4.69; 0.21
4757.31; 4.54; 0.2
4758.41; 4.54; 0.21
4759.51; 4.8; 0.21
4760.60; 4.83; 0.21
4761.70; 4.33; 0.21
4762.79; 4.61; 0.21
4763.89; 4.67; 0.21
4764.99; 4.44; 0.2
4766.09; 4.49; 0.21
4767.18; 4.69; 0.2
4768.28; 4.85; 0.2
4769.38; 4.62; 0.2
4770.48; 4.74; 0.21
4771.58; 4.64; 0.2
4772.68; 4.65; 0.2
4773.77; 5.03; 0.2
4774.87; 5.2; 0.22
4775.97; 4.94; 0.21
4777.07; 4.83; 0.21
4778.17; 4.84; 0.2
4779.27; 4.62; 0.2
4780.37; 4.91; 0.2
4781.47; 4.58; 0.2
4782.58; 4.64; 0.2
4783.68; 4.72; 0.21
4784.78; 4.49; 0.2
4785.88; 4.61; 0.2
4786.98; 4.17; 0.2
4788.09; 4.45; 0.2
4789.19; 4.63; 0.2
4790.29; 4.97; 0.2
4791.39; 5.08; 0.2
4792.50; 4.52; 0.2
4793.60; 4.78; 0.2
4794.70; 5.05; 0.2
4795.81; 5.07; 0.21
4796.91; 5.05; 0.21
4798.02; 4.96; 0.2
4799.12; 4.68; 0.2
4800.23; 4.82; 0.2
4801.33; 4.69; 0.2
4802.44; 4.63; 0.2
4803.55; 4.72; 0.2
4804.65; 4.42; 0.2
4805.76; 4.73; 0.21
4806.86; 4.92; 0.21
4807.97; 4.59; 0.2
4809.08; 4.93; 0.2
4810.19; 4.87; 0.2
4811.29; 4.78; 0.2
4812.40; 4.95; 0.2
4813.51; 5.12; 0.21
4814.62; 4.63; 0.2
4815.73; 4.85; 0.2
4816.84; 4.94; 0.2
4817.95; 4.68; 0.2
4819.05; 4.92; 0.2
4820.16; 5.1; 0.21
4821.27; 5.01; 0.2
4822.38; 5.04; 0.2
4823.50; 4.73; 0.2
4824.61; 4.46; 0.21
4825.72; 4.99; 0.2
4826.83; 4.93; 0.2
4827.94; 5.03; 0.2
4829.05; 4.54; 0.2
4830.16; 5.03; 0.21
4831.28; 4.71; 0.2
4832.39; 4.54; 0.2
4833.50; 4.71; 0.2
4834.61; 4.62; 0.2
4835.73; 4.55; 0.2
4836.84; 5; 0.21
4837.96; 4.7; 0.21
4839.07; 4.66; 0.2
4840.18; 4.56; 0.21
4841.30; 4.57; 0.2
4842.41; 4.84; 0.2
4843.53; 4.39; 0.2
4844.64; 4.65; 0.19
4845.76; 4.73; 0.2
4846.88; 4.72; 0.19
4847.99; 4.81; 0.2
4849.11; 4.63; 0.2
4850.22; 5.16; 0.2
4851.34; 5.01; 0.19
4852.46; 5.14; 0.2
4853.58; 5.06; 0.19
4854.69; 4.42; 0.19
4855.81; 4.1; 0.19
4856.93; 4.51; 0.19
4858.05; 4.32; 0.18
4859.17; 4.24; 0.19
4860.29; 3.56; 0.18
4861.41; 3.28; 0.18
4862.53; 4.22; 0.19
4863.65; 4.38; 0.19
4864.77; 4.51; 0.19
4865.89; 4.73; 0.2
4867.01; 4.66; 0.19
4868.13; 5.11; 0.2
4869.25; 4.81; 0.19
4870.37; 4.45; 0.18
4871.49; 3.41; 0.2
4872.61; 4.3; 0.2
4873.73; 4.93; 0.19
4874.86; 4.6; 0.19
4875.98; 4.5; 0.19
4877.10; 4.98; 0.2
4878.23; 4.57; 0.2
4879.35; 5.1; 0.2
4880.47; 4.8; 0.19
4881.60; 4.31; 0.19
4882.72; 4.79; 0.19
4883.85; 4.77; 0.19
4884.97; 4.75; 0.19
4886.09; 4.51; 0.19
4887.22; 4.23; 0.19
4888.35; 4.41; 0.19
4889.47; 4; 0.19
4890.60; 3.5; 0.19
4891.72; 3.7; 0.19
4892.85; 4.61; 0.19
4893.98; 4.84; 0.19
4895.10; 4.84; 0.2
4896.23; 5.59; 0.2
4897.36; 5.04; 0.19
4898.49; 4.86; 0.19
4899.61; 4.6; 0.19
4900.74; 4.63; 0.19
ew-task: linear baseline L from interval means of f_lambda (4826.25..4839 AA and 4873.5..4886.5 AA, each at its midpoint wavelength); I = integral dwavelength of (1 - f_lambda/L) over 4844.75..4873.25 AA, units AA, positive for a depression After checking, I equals 1.4 AA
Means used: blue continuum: 4.76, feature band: 4.49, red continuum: 4.71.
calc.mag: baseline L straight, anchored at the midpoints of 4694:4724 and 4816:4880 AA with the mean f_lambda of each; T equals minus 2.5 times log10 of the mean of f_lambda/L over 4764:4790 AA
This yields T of -0.009 mag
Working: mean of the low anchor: 4.65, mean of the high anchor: 4.65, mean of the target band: 4.69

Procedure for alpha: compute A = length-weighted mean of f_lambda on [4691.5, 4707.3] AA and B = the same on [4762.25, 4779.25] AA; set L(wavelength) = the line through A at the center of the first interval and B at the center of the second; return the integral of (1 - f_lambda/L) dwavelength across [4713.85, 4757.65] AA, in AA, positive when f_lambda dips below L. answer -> -1.0 AA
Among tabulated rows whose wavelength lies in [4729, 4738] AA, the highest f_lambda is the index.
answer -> 4.93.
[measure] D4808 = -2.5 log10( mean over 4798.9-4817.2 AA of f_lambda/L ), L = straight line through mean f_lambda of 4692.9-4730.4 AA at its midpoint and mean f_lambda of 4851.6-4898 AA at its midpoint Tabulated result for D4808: -0.05 mag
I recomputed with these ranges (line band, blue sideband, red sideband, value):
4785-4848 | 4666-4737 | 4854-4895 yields -3.5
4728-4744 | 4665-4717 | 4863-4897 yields -0.2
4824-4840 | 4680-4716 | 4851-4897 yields -0.7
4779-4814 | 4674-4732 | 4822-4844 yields -0.3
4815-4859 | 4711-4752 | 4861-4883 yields -1.5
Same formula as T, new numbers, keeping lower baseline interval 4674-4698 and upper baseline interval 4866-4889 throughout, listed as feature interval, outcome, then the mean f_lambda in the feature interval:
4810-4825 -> -0.05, 4.87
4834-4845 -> 0.00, 4.66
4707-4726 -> -0.01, 4.77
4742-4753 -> -0.04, 4.88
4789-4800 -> -0.05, 4.89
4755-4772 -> 0.02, 4.63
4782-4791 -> 0.02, 4.59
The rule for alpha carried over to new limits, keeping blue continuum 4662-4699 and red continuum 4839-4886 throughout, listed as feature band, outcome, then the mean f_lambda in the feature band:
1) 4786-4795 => -0.1 AA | 4.69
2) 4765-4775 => -0.2 AA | 4.73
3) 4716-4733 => -0.2 AA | 4.72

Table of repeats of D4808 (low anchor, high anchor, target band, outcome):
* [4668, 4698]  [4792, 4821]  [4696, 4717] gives 0.04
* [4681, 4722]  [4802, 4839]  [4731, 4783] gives 0.00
